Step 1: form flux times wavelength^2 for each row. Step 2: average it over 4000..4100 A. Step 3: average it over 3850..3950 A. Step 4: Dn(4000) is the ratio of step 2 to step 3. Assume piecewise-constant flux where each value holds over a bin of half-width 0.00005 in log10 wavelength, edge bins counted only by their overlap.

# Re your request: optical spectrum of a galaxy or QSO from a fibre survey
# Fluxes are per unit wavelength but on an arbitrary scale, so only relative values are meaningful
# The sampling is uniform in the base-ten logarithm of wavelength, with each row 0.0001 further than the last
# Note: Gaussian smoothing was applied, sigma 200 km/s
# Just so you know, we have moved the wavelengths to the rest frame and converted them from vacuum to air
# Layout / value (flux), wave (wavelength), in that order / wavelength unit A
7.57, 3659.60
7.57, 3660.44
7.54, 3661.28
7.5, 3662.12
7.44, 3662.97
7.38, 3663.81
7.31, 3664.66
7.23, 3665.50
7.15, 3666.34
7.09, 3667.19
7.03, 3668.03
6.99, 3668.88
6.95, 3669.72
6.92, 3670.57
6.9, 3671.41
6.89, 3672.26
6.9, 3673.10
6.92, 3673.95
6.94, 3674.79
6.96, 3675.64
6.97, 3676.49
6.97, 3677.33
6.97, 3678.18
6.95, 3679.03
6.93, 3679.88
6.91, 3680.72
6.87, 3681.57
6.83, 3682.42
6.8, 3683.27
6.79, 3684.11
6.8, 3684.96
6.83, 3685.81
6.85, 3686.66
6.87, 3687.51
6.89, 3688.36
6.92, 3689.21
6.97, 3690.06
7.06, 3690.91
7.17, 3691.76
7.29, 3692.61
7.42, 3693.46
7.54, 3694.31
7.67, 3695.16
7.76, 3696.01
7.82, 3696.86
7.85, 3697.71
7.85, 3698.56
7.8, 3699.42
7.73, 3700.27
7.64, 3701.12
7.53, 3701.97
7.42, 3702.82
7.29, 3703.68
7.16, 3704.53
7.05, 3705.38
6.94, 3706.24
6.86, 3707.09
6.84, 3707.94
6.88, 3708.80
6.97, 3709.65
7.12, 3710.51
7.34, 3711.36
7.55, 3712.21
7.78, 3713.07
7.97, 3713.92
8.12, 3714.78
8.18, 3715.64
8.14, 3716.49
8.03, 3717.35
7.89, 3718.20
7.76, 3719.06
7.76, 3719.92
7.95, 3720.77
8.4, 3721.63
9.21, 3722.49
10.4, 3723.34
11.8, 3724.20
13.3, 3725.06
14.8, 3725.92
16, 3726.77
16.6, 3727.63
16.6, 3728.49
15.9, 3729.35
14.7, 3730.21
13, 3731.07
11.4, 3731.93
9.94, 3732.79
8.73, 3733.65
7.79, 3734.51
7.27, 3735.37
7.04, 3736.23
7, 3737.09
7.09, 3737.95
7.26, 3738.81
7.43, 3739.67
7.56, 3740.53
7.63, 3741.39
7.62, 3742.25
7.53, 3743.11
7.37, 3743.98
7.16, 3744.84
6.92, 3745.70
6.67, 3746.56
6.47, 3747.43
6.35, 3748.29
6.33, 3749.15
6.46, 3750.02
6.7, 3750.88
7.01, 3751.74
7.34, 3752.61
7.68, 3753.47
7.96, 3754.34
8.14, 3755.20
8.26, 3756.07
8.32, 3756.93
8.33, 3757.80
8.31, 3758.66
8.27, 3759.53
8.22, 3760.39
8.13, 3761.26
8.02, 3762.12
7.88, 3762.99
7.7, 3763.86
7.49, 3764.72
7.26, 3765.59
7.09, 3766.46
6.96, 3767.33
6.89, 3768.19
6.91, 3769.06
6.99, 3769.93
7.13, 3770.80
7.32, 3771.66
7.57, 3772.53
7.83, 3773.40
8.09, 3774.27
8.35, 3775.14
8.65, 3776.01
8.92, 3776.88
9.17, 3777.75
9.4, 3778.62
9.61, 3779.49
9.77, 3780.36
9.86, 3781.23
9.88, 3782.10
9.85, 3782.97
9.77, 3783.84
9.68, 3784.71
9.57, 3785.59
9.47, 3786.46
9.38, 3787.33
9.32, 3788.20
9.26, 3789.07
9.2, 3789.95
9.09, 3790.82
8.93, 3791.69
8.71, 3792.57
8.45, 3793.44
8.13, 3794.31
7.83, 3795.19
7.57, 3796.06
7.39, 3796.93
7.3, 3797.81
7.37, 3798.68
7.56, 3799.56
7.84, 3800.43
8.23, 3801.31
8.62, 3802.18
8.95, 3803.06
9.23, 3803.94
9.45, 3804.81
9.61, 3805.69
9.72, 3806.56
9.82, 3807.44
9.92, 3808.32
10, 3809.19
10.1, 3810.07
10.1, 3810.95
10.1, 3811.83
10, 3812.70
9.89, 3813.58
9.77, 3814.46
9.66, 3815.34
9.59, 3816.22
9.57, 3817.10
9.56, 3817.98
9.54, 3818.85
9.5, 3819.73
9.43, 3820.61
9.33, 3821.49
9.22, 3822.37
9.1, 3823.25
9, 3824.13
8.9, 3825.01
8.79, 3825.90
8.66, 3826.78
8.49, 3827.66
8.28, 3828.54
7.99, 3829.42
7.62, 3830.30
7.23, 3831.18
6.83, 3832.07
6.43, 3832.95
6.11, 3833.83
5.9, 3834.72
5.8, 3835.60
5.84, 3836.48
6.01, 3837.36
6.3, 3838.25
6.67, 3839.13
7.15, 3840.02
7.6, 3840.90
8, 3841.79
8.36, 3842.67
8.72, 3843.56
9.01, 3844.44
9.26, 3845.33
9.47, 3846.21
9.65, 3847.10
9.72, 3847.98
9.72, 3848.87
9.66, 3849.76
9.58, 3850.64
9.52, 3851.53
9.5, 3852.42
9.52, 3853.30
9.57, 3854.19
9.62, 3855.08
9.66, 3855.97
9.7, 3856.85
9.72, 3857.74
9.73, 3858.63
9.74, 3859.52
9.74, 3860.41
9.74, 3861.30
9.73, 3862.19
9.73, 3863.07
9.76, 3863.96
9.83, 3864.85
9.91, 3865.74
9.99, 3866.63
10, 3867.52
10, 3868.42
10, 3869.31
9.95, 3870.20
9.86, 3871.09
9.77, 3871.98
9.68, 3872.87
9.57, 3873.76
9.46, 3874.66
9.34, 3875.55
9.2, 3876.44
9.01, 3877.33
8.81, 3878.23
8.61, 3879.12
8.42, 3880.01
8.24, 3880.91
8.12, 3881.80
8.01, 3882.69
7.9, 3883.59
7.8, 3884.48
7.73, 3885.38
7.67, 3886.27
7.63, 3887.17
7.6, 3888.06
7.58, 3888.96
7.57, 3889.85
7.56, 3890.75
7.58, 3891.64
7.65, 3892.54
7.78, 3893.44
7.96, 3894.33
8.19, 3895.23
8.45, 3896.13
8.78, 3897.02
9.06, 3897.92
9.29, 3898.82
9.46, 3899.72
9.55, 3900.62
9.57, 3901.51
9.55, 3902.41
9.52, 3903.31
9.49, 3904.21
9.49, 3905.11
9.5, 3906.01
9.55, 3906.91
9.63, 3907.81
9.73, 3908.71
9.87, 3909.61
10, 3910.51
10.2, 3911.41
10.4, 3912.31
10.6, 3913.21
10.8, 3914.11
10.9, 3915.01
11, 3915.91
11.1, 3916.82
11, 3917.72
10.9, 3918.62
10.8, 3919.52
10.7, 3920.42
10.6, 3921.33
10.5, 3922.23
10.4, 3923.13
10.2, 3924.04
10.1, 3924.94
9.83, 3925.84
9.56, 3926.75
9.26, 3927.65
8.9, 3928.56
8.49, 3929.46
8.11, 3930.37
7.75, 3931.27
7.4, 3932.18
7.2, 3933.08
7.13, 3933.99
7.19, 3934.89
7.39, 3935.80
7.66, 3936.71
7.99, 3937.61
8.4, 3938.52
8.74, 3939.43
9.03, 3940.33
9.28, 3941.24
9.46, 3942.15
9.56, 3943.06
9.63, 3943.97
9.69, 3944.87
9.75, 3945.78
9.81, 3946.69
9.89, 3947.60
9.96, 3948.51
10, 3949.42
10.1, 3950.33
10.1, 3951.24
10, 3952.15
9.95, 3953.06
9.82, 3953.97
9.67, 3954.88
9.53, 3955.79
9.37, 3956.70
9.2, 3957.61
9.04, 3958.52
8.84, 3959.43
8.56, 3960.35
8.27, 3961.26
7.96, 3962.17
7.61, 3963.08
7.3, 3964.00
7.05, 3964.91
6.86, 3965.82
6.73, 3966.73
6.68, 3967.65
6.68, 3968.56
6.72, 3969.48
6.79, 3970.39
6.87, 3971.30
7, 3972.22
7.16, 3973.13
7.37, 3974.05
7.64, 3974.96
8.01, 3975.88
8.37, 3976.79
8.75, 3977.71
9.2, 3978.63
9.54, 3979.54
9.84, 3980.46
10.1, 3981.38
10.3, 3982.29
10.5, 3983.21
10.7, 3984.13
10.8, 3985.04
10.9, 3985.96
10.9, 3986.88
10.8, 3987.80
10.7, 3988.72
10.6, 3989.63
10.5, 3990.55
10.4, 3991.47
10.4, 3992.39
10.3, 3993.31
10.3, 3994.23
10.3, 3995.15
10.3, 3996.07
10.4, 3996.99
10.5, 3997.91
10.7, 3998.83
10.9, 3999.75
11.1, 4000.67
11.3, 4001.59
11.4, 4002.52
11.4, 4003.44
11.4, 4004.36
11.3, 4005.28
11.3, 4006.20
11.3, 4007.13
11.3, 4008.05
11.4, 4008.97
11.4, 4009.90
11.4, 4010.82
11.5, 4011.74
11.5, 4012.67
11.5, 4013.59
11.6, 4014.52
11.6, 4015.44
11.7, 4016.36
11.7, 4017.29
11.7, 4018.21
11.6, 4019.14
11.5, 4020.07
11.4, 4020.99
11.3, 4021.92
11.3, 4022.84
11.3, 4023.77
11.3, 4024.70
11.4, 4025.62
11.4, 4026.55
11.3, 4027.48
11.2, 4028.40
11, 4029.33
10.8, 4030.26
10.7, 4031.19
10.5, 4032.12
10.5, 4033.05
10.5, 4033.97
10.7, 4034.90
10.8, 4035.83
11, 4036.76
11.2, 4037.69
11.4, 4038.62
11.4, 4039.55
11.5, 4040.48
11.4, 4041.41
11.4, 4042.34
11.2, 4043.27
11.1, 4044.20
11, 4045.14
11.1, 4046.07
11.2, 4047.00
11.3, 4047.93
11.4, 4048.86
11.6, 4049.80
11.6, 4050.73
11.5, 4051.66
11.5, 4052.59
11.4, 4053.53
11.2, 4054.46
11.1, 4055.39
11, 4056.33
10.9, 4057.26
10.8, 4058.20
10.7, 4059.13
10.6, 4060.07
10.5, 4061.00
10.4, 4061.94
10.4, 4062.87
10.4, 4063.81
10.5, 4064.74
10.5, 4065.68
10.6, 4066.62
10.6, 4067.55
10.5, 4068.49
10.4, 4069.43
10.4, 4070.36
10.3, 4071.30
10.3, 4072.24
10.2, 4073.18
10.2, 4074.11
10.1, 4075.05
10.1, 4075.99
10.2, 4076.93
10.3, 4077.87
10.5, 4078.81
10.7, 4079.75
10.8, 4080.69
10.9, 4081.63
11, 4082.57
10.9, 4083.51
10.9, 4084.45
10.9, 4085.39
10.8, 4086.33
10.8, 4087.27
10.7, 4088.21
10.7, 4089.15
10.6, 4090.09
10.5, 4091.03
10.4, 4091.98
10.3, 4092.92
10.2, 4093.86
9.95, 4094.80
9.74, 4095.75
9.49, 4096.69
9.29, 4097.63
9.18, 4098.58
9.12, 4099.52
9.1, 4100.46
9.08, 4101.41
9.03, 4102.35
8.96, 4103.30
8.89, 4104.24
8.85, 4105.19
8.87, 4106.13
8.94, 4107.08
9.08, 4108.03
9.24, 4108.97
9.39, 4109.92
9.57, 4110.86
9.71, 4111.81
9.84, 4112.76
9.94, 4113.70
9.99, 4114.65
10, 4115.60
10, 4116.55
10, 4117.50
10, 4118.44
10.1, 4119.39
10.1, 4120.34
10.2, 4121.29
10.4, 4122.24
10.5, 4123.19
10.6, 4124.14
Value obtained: 1.3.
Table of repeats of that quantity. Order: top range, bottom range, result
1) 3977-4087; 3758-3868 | 1.39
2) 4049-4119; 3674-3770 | 1.53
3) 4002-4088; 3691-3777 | 1.56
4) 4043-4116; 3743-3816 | 1.43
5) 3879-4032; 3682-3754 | 1.31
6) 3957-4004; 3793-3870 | 1.13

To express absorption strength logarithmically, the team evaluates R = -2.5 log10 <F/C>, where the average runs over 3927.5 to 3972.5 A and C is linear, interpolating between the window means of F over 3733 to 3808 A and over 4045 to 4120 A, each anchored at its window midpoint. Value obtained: 0.106 mag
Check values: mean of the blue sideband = 8.11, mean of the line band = 8.49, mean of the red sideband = 10.3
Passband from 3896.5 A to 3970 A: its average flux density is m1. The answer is 9.2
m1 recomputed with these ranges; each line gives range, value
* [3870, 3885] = 8.9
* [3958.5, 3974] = 7.37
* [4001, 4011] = 11.3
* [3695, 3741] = 8.97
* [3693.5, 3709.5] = 7.42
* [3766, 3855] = 8.63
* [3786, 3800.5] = 8.42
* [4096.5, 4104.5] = 9.12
